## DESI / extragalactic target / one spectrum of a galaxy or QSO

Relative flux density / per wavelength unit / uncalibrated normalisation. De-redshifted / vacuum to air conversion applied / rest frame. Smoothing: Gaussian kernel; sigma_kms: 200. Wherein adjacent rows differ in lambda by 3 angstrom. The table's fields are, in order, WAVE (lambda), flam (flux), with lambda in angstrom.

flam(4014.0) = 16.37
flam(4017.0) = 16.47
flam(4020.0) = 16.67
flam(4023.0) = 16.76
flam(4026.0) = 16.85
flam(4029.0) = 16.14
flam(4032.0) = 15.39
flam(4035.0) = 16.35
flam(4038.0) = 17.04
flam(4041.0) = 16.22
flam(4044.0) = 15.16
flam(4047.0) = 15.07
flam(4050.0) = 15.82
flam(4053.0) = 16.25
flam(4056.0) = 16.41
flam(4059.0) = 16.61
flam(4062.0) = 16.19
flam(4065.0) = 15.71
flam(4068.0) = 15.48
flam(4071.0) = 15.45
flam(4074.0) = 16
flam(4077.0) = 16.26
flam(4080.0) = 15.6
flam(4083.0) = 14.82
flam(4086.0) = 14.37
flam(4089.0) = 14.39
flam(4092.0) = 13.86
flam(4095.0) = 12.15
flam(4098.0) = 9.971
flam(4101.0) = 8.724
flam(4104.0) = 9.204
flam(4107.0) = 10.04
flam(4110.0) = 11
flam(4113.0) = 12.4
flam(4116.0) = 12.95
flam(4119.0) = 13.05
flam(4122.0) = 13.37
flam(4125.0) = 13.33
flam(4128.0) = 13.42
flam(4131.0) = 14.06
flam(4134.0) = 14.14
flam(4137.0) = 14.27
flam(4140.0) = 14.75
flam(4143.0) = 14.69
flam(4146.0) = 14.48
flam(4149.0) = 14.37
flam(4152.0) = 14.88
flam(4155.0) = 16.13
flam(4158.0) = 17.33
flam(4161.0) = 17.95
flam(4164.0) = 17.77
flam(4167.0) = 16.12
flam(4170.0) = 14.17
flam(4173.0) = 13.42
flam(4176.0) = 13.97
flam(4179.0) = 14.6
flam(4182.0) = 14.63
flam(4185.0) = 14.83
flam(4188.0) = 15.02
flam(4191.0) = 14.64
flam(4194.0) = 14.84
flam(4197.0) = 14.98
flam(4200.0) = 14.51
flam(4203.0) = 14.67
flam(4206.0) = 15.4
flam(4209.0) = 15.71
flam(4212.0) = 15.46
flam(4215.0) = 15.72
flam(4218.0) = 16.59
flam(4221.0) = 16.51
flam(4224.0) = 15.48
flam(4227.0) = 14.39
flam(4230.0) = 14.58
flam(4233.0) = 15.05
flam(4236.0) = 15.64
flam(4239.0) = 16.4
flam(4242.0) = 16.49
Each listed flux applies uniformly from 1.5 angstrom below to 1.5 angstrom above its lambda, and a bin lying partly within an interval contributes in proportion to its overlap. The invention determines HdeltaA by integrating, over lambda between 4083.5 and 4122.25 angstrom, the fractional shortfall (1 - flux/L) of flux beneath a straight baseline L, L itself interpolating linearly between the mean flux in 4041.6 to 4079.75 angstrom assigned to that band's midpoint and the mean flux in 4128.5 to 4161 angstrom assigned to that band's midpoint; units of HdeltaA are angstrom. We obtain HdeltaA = 8.7 angstrom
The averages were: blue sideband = 15.9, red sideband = 15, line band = 12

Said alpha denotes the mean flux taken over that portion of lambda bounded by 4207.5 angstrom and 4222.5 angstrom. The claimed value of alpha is 16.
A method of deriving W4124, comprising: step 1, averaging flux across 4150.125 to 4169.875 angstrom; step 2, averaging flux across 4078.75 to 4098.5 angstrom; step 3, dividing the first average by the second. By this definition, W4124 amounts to 1.20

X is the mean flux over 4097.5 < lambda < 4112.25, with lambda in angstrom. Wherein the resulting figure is 9.91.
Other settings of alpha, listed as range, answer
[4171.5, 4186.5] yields 14.3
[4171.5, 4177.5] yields 13.7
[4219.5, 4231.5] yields 15.2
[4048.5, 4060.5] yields 16.3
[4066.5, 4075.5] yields 15.6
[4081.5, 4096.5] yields 13.9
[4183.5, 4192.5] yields 14.8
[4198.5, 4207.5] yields 14.9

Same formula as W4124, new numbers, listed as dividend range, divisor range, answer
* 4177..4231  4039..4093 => 0.97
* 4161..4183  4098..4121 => 1.37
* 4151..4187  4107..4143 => 1.17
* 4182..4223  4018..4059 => 0.94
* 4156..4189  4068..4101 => 1.10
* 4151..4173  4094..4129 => 1.39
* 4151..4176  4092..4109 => 1.53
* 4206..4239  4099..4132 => 1.31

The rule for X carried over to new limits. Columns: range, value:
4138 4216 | 15.2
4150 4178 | 15.7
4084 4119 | 11.8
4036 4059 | 16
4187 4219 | 15.2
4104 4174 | 14.2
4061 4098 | 14.8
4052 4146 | 13.8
